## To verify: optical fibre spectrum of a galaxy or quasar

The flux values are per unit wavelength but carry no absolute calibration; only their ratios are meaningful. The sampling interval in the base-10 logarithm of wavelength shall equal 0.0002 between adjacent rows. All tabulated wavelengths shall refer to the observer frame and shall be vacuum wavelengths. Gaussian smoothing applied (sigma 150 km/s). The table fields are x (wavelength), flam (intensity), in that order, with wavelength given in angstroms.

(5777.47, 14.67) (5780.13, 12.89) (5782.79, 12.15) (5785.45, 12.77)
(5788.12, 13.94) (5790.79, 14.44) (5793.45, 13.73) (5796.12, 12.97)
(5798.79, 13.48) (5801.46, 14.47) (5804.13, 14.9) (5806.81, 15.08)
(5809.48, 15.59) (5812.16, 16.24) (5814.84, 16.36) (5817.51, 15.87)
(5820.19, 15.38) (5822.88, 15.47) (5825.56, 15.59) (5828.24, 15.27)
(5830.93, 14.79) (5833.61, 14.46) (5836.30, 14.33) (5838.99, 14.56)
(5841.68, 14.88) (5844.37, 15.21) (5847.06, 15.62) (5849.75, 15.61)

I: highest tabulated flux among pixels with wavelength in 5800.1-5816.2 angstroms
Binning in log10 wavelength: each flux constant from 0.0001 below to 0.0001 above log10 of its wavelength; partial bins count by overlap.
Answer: 16.36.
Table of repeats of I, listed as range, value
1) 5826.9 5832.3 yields 15.27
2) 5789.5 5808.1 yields 15.08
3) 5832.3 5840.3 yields 14.56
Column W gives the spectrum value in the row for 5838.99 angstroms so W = 14.56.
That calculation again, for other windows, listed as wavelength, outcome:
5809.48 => 15.59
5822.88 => 15.47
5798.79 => 13.48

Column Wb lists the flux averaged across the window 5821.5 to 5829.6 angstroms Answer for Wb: 15.4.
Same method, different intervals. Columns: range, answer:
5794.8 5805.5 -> 14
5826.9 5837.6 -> 14.7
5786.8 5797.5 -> 13.8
